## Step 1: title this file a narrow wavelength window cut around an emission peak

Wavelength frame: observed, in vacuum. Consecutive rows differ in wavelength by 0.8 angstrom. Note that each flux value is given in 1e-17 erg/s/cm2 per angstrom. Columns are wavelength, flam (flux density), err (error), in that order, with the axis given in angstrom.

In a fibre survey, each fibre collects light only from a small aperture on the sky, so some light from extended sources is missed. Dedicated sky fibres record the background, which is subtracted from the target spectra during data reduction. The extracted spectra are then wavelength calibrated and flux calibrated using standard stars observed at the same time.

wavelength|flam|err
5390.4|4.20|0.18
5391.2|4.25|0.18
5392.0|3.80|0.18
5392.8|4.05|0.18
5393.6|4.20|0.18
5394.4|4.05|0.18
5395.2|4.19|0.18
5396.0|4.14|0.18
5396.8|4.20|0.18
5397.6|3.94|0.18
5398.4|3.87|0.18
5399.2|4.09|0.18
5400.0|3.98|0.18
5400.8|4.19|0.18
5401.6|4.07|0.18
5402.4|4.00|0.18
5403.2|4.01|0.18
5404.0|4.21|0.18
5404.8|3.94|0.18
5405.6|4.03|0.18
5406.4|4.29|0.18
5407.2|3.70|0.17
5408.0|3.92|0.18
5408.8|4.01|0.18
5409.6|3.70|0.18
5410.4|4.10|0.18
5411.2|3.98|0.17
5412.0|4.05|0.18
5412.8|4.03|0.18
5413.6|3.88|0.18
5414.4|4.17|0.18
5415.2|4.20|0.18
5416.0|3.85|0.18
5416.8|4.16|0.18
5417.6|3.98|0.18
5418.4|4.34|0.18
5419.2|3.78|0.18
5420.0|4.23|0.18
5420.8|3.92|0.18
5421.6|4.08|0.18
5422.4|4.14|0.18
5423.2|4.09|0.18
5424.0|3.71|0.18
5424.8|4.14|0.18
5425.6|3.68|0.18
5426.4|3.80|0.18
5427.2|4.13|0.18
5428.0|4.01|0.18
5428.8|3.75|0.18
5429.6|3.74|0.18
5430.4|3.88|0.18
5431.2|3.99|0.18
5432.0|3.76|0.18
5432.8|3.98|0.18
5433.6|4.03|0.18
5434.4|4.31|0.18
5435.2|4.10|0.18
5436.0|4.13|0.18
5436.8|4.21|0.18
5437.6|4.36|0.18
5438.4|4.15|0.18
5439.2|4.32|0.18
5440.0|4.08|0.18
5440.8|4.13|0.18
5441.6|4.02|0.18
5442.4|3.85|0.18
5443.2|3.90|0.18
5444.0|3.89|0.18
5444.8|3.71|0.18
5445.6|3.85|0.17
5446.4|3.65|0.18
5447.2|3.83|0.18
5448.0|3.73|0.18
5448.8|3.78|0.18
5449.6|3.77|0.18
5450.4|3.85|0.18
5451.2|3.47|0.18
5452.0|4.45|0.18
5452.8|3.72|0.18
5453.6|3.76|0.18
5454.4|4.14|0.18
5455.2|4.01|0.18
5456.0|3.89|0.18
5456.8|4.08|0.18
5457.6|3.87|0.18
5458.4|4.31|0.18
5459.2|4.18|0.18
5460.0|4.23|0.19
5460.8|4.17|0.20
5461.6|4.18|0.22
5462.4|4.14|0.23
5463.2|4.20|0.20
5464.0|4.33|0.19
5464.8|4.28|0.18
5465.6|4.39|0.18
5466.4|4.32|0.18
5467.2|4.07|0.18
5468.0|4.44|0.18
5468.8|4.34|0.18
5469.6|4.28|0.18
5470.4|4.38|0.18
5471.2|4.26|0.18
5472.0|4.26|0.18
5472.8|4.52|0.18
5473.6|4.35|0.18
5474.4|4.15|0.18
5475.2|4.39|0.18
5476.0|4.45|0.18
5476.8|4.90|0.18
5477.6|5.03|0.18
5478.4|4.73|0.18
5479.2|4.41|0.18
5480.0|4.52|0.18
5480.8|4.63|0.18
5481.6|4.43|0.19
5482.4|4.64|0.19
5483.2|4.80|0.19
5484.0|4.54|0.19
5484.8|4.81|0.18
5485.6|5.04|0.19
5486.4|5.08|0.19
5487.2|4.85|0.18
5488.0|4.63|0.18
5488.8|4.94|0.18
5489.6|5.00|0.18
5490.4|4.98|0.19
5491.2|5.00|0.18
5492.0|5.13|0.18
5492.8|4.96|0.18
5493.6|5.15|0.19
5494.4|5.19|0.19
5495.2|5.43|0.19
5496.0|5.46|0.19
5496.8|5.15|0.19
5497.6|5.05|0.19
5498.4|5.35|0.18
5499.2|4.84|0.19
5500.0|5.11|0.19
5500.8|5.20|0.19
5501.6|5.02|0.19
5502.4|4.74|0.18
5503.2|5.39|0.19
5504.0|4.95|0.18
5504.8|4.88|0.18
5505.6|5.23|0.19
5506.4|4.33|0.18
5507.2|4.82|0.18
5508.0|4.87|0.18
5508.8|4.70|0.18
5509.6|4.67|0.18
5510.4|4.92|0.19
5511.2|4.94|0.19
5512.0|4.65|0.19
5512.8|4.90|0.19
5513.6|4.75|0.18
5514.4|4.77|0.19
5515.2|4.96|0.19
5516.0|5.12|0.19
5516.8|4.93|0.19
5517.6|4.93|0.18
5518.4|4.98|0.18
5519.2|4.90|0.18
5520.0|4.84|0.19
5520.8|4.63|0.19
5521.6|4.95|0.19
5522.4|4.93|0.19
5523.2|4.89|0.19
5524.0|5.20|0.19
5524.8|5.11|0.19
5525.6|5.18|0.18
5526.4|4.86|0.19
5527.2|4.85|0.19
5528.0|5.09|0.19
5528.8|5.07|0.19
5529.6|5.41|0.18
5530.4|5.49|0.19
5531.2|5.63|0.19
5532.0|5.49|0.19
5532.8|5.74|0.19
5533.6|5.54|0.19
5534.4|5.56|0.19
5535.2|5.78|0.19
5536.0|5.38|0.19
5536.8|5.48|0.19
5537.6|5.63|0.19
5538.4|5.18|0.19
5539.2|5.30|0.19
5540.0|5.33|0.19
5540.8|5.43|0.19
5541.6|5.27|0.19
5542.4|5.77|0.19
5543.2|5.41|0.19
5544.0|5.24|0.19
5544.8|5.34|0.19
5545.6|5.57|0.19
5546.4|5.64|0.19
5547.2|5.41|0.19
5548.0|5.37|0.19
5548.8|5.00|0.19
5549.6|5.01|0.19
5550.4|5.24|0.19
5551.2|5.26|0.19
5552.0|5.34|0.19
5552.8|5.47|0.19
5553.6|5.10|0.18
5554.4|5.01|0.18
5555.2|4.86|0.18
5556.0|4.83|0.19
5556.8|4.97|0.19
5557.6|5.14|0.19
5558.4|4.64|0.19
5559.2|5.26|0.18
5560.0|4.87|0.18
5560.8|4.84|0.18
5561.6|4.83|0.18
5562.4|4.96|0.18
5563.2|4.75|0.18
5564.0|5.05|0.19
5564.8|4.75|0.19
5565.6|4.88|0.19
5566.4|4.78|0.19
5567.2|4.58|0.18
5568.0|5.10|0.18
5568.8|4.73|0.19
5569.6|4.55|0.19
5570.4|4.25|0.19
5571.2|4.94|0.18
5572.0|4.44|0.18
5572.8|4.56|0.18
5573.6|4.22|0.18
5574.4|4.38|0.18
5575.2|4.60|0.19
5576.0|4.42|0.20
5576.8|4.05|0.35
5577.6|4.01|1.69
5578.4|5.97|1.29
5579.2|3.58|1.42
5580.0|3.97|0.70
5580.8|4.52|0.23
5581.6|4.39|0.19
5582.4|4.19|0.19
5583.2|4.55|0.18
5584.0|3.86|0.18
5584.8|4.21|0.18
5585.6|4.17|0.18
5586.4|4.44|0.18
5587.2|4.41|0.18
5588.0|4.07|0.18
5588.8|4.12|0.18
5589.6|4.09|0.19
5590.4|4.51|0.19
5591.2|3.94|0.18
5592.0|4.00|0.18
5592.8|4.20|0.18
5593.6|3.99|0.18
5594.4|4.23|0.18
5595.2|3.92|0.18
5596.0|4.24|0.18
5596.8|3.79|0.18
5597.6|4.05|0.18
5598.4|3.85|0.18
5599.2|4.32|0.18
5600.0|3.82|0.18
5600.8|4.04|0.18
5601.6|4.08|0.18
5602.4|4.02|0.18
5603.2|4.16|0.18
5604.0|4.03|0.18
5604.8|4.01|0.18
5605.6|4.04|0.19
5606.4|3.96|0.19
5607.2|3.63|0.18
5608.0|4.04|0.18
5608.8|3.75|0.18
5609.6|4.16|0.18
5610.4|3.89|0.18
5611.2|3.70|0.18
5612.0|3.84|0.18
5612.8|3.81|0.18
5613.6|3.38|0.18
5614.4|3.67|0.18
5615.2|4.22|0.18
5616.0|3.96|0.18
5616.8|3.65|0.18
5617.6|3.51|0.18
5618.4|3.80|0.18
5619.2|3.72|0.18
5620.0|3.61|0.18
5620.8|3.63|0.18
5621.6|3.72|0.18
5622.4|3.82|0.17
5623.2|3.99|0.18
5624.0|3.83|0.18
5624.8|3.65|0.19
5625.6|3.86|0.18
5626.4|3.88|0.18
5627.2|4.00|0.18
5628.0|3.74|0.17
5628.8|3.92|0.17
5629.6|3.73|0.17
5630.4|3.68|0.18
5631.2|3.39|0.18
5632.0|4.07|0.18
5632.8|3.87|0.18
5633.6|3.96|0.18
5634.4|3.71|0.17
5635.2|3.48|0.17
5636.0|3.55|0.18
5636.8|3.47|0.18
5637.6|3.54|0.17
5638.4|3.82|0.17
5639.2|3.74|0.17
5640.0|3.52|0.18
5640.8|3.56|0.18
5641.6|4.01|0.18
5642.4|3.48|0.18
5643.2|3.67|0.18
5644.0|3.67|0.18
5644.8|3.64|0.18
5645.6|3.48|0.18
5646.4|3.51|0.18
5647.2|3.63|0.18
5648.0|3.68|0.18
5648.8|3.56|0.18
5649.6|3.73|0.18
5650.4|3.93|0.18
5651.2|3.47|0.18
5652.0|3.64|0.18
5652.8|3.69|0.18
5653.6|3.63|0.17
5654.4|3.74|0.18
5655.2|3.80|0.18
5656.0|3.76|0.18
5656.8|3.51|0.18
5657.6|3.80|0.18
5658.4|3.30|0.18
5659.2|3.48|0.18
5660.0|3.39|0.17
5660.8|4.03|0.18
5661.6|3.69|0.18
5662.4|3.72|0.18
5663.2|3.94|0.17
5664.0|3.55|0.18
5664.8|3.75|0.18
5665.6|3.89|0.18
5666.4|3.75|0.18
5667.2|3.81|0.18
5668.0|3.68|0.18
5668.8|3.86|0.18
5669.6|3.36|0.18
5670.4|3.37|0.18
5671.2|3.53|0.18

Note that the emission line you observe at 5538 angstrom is C III]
